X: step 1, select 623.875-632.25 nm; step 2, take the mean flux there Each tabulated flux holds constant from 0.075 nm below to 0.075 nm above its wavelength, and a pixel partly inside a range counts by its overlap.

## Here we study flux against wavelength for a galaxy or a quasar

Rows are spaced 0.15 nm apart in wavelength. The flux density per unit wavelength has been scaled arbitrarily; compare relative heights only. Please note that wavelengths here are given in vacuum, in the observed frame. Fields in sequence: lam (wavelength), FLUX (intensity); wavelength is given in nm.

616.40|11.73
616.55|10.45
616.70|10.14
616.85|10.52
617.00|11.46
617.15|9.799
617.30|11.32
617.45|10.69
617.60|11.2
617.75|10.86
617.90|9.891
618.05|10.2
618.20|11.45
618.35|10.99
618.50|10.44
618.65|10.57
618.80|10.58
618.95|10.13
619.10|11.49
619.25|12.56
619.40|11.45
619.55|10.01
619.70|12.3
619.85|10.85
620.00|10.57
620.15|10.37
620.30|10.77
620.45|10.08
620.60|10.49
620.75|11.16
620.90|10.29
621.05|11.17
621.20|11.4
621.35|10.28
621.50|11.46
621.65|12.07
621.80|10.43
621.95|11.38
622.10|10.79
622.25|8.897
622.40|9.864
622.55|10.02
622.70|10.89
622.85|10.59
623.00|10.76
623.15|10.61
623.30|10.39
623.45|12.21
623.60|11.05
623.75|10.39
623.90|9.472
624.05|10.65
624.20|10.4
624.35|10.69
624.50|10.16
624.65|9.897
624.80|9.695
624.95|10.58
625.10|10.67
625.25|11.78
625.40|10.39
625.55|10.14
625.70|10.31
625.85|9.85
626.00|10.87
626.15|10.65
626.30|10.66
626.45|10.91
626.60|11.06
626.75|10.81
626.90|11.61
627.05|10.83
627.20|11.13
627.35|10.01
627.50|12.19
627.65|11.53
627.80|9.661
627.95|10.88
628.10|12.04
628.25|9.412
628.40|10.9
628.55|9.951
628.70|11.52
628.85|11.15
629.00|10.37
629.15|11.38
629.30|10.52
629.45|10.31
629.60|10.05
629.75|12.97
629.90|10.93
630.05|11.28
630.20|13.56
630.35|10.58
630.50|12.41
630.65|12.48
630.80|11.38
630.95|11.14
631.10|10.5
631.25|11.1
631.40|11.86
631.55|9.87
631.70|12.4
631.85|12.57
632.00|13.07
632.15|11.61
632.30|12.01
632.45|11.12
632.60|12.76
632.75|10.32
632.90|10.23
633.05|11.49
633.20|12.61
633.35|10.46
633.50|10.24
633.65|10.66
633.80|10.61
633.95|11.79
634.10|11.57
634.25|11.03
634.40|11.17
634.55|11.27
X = 11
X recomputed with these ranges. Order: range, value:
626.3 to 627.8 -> 11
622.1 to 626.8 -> 10.5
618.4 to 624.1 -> 10.8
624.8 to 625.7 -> 10.6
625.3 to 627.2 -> 10.7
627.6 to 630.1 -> 10.9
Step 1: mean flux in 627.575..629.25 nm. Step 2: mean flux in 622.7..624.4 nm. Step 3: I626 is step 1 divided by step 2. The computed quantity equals 1.01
